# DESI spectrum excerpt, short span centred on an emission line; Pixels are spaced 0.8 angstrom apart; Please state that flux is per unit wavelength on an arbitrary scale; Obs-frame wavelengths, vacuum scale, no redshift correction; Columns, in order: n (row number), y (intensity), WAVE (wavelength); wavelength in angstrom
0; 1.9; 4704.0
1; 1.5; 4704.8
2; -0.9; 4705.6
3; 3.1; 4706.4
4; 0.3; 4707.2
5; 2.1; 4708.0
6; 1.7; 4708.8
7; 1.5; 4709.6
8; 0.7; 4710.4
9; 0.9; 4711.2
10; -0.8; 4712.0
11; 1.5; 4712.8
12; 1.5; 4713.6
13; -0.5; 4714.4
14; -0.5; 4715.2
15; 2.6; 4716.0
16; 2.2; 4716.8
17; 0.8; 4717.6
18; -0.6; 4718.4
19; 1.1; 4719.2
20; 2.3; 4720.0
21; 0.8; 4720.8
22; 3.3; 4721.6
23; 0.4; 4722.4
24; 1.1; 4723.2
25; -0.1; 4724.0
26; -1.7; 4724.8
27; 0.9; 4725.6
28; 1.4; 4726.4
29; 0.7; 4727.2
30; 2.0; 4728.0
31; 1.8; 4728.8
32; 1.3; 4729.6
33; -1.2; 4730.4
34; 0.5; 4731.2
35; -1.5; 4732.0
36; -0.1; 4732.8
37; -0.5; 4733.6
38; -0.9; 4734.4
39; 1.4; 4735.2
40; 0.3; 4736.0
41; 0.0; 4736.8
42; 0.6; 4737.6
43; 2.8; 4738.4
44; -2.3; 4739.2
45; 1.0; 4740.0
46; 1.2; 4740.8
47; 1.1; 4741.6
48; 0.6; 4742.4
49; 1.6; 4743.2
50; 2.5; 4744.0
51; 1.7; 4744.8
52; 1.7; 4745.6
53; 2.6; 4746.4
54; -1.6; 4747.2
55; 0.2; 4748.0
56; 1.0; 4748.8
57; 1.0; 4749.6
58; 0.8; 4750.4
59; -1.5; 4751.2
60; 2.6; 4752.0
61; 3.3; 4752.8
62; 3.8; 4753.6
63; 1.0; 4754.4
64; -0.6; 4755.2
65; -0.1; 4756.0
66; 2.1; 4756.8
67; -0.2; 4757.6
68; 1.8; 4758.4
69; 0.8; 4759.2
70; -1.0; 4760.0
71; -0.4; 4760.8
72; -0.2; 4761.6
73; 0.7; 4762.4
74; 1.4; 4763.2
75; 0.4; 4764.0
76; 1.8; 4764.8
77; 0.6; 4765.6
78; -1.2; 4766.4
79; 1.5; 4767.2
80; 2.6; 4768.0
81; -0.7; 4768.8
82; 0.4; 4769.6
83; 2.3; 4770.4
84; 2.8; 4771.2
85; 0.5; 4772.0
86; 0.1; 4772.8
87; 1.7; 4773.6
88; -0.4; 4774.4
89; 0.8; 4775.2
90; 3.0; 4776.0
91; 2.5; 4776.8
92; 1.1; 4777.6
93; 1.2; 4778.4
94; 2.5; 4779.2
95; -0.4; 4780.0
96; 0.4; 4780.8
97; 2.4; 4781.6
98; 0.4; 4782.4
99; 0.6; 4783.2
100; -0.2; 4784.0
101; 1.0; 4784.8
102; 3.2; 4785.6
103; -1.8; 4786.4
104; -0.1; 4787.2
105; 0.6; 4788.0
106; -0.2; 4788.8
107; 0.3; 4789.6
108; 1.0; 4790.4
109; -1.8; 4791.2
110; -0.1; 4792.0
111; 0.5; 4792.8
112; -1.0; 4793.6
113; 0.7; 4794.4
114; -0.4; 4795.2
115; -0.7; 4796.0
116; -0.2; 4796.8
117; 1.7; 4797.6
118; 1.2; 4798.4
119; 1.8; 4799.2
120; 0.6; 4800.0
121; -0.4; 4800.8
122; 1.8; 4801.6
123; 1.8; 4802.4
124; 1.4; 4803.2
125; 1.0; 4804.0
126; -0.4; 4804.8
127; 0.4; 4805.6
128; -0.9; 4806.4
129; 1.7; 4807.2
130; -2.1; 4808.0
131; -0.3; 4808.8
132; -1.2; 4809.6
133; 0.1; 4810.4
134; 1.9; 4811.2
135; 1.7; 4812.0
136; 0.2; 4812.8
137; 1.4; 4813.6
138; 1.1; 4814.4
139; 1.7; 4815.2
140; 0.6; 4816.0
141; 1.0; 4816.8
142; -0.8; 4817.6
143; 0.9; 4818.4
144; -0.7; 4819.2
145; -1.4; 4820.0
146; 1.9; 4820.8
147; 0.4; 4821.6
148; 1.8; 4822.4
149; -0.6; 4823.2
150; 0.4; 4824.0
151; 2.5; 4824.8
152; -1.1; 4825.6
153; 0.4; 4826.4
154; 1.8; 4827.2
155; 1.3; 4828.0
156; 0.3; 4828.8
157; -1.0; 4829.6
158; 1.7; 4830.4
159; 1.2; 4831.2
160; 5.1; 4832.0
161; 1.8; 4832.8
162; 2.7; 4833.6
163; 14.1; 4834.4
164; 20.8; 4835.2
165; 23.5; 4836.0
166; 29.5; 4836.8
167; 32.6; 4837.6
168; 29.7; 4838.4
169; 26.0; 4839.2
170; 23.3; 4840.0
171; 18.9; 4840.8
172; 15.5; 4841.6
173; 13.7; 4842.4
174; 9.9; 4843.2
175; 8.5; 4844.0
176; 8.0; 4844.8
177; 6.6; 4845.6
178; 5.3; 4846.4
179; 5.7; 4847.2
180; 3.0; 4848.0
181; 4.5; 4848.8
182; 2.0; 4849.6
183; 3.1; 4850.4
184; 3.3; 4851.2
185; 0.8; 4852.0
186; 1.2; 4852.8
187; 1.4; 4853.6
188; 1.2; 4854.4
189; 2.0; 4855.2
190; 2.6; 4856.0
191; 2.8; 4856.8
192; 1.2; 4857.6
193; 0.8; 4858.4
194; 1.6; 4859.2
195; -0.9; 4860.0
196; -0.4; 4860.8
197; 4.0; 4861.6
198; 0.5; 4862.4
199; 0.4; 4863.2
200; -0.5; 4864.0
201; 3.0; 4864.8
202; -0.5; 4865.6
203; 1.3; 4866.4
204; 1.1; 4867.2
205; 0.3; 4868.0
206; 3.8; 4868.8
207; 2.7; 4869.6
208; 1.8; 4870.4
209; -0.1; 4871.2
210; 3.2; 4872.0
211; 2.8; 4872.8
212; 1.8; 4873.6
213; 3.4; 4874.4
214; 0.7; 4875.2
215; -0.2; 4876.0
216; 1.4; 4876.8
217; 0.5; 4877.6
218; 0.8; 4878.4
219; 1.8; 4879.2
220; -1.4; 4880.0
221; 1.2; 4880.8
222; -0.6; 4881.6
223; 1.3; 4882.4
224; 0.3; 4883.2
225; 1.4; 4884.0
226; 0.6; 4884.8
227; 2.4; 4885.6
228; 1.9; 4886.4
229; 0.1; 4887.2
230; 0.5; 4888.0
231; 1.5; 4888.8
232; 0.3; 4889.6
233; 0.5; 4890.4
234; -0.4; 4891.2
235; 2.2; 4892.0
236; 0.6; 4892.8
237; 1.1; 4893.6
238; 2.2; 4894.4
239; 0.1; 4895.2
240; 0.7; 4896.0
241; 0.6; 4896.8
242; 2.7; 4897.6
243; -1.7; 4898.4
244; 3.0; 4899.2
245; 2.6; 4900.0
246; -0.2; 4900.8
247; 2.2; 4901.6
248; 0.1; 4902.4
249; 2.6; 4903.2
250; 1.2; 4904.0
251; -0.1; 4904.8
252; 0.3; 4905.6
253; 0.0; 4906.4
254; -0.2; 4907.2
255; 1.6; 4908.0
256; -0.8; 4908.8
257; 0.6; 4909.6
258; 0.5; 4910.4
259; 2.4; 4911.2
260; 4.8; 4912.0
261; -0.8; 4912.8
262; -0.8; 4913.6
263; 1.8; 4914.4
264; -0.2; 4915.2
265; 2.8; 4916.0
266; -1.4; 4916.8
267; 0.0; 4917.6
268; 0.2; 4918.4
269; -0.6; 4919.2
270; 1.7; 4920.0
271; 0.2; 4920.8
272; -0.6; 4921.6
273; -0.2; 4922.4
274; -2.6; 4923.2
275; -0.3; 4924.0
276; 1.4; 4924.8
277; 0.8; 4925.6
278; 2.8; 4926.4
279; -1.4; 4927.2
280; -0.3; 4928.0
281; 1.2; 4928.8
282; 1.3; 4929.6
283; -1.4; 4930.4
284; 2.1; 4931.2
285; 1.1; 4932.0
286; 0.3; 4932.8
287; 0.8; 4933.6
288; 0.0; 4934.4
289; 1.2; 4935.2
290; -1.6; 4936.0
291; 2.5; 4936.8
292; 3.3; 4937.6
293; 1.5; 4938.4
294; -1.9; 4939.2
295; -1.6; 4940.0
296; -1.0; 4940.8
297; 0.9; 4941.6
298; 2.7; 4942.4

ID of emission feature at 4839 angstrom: Ly-alpha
